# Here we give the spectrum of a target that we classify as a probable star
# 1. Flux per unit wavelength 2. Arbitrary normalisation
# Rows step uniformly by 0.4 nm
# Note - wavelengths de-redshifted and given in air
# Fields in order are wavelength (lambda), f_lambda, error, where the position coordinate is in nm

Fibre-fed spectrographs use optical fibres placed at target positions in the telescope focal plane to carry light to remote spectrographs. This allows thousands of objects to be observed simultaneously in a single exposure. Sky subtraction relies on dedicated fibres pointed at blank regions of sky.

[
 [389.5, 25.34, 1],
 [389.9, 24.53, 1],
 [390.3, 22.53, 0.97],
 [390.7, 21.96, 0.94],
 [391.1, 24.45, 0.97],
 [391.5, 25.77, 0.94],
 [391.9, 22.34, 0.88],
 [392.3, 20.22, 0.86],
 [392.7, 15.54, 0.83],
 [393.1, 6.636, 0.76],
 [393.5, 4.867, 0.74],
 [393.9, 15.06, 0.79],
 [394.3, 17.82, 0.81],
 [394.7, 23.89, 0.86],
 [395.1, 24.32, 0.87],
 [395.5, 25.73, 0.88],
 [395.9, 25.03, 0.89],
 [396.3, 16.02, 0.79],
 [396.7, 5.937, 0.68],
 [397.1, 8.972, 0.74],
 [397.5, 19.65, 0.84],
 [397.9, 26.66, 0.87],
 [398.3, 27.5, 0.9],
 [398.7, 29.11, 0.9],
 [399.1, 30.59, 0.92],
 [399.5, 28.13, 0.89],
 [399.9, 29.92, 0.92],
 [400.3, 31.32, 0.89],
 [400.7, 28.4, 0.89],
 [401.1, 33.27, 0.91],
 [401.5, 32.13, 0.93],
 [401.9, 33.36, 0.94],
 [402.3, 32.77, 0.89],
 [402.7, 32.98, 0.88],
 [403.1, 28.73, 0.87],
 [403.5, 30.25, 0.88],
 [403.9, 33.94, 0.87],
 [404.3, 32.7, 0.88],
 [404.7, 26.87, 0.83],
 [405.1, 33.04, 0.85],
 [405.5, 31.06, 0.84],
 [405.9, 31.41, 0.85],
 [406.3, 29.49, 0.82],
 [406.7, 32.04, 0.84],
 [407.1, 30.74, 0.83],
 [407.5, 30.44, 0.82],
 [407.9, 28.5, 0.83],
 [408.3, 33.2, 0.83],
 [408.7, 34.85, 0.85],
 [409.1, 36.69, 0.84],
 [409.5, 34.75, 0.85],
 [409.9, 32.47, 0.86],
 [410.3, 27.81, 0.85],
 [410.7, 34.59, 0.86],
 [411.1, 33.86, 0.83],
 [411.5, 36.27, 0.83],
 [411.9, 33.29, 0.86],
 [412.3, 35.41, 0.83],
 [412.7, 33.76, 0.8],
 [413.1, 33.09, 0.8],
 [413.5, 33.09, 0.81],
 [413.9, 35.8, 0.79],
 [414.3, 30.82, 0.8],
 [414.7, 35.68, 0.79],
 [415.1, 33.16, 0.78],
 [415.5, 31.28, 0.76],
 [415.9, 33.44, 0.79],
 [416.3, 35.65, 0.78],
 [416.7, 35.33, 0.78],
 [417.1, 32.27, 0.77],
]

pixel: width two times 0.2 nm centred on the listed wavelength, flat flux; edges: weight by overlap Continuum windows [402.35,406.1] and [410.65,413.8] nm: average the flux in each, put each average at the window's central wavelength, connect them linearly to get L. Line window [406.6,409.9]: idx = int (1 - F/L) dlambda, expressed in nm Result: 0.01 nm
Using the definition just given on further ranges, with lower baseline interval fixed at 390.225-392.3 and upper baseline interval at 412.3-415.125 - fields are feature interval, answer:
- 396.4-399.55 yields 0.58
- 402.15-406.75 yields -0.29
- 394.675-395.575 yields 0.01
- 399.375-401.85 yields -0.29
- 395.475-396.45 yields 0.13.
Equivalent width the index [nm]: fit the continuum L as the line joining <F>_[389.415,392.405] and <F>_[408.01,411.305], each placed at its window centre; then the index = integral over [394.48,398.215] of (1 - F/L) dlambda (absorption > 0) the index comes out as 0.916 nm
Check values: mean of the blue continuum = 23.4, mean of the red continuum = 33.4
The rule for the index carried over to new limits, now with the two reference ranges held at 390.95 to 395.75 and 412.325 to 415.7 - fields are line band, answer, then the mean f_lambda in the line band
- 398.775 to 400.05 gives -0.35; 29.5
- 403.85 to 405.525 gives -0.28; 31.4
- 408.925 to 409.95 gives -0.16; 34.9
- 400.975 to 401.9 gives -0.31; 32.8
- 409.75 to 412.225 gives -0.15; 33.2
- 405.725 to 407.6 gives -0.17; 30.8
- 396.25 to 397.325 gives 0.58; 9.73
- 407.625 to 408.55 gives -0.06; 31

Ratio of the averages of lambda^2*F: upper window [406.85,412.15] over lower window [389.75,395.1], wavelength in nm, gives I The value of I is 1.9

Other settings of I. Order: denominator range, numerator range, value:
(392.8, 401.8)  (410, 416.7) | 1.62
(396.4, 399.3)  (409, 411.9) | 1.70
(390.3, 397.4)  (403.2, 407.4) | 1.82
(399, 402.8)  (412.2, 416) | 1.14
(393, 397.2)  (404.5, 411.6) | 2.11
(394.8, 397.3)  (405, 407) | 1.84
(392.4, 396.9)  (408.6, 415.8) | 2.22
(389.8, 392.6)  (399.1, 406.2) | 1.45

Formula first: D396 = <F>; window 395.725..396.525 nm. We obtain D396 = 19.9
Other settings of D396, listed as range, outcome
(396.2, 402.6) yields 26.1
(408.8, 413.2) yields 33.9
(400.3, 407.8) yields 31.3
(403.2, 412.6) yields 32.3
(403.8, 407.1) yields 31.2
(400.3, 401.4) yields 31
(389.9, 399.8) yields 20.5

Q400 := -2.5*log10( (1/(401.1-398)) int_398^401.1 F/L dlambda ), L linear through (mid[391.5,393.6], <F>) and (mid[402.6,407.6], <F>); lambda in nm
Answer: -0.216 mag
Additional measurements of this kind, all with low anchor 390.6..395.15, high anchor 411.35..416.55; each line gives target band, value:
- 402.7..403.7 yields -0.17 mag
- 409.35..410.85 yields -0.04 mag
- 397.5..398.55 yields -0.16 mag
